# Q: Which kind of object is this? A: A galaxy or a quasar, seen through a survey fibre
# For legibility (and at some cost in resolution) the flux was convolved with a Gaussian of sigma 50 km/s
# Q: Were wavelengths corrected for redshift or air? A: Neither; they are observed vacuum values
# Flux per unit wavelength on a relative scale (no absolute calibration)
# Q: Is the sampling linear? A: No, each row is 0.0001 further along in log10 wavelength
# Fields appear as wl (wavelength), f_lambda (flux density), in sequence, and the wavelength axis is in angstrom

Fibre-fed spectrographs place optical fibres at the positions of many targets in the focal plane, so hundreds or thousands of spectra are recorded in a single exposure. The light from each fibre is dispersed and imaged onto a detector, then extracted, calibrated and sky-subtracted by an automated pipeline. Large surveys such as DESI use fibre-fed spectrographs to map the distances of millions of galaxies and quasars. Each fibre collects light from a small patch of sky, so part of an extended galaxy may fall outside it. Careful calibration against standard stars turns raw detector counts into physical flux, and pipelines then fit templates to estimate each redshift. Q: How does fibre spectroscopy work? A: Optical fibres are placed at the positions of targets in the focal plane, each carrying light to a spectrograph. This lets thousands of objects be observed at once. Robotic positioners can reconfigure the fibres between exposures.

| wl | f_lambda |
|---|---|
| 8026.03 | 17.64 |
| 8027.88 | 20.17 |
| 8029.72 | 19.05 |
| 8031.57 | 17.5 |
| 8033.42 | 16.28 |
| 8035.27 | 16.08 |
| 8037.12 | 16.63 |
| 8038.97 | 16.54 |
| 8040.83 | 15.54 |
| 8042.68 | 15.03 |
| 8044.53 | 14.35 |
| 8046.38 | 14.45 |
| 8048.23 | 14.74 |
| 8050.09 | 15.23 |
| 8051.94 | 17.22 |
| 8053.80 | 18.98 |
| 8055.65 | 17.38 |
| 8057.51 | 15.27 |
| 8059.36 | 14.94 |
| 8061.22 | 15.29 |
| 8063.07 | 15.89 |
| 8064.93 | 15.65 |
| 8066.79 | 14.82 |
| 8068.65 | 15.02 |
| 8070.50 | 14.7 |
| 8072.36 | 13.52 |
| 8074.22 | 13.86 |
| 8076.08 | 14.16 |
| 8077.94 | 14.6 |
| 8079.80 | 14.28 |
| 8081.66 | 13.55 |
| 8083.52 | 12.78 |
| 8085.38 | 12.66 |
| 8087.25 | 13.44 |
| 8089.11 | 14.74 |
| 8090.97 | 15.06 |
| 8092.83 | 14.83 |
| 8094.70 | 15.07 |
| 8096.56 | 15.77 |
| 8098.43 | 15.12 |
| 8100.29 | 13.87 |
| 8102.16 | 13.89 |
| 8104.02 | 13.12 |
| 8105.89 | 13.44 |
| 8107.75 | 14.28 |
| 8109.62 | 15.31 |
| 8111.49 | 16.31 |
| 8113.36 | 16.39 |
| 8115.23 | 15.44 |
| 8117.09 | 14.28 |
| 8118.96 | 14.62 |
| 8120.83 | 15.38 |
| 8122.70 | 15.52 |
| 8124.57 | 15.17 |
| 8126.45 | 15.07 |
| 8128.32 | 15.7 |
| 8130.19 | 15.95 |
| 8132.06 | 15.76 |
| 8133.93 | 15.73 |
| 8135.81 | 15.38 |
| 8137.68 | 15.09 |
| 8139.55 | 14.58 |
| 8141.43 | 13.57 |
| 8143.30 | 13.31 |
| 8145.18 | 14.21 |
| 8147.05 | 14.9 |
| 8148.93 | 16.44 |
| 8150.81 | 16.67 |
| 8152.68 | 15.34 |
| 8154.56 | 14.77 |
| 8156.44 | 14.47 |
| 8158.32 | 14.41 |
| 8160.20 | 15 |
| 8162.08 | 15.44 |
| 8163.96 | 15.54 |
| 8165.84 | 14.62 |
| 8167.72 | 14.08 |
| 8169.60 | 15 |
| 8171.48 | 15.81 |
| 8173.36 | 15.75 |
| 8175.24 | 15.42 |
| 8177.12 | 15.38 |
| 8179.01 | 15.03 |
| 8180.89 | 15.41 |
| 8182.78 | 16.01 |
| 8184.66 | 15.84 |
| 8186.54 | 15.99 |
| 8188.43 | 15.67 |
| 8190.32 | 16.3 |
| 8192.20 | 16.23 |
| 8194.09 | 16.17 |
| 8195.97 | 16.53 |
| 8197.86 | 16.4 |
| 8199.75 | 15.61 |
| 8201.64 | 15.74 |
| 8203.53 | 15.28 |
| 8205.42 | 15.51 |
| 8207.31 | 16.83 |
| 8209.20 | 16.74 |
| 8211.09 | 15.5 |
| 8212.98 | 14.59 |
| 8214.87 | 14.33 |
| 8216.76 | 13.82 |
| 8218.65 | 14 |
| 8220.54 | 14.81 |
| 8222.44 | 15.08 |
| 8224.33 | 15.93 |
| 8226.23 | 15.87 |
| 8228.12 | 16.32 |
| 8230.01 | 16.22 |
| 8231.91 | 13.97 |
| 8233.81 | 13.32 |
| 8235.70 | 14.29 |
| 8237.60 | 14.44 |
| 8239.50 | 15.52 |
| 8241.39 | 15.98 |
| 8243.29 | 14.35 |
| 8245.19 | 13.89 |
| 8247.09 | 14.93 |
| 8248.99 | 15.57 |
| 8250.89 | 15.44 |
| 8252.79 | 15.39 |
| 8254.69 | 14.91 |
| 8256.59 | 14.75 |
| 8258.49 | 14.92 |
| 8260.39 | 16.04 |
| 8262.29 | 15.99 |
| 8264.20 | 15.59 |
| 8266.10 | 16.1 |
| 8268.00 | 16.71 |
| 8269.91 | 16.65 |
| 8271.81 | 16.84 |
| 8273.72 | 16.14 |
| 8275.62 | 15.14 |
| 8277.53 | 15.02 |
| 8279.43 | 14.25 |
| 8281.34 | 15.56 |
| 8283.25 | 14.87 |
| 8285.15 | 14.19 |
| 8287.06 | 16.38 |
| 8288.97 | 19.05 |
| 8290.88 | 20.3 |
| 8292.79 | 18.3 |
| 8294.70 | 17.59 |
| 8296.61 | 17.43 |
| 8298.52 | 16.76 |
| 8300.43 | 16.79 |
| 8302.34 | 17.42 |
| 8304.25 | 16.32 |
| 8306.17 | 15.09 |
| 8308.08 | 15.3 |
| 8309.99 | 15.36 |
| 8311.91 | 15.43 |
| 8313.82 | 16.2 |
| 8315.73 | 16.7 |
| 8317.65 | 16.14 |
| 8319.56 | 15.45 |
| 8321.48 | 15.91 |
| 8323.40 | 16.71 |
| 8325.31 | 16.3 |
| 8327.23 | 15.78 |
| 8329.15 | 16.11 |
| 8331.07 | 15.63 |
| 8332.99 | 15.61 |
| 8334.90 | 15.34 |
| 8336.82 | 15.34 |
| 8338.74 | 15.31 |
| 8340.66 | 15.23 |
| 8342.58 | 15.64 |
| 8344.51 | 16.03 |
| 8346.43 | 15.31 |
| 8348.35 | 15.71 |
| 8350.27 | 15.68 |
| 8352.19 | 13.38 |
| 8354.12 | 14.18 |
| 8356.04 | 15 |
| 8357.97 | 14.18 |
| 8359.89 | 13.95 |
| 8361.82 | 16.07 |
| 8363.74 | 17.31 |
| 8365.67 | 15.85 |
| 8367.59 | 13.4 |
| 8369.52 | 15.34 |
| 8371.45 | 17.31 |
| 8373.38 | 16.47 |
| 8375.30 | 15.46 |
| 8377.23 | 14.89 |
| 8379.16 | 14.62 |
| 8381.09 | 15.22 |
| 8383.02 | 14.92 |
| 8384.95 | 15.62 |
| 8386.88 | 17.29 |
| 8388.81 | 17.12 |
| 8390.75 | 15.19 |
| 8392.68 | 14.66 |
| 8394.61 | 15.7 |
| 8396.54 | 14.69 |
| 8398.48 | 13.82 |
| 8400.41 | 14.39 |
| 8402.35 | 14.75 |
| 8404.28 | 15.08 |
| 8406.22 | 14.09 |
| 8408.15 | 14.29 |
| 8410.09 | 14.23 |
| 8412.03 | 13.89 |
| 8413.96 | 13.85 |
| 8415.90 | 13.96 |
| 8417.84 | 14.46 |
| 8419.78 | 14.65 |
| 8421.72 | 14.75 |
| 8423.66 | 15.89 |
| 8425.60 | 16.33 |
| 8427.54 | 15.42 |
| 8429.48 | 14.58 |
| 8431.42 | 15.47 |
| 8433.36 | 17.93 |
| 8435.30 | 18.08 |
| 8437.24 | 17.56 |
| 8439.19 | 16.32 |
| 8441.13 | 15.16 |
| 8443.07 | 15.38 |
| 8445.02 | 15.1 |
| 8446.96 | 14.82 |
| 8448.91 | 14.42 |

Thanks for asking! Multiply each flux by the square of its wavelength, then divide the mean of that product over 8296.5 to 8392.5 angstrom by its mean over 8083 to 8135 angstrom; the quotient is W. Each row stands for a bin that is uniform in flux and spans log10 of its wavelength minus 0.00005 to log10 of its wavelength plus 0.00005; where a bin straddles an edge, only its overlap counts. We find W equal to 1.12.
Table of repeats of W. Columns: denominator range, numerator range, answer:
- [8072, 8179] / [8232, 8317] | 1.11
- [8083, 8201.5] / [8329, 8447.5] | 1.07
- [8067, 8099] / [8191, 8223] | 1.12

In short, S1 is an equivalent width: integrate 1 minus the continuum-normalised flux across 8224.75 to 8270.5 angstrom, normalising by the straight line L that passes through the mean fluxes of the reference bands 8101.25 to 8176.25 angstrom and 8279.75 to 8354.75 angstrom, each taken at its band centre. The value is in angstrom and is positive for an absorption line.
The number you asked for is 1.0 angstrom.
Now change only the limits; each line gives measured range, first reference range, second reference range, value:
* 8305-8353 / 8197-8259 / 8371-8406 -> -1.1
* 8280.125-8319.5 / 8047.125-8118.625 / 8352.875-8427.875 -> -4.0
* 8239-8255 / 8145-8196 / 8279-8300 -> 1.2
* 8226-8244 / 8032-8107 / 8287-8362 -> 0.7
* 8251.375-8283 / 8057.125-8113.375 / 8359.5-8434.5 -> -1.4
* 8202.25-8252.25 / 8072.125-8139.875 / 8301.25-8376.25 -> 0.3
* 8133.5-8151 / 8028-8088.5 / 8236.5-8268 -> 0.5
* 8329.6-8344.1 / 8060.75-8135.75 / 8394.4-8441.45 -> -0.4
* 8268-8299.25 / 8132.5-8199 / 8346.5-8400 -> -2.5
